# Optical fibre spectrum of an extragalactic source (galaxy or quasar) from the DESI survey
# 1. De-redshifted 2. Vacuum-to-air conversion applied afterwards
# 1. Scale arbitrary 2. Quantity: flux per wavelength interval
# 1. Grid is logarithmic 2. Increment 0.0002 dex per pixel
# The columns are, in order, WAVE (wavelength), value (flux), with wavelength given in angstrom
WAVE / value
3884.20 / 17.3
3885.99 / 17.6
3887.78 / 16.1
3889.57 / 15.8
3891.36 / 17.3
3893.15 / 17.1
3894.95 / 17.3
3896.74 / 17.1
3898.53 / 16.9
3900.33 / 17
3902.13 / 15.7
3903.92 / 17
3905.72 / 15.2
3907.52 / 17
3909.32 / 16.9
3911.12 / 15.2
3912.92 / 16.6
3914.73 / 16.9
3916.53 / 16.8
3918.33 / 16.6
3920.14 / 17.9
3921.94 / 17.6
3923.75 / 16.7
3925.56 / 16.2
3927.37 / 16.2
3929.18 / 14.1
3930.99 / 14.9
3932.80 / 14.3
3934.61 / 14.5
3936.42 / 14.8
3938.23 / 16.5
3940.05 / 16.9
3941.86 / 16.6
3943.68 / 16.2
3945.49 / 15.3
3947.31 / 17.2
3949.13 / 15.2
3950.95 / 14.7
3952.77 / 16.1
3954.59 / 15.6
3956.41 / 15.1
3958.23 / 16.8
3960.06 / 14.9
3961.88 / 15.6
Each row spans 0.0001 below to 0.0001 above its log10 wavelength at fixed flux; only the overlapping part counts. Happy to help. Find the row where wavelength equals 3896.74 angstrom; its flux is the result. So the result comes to 17.1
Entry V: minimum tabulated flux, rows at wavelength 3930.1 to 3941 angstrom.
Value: 14.3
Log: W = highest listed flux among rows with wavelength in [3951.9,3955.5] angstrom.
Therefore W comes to 16.1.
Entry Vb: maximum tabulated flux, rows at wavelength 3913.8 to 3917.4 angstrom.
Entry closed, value 16.9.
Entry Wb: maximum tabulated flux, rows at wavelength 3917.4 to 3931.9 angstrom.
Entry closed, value 17.9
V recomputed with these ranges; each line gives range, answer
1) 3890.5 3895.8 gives 17.1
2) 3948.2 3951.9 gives 14.7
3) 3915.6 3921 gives 16.6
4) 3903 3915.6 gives 15.2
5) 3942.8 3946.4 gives 15.3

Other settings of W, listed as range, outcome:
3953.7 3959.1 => 16.8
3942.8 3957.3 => 17.2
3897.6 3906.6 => 17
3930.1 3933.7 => 14.9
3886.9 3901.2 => 17.3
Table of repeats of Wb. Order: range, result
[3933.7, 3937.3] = 14.8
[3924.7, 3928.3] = 16.2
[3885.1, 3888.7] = 17.6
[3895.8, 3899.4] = 17.1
